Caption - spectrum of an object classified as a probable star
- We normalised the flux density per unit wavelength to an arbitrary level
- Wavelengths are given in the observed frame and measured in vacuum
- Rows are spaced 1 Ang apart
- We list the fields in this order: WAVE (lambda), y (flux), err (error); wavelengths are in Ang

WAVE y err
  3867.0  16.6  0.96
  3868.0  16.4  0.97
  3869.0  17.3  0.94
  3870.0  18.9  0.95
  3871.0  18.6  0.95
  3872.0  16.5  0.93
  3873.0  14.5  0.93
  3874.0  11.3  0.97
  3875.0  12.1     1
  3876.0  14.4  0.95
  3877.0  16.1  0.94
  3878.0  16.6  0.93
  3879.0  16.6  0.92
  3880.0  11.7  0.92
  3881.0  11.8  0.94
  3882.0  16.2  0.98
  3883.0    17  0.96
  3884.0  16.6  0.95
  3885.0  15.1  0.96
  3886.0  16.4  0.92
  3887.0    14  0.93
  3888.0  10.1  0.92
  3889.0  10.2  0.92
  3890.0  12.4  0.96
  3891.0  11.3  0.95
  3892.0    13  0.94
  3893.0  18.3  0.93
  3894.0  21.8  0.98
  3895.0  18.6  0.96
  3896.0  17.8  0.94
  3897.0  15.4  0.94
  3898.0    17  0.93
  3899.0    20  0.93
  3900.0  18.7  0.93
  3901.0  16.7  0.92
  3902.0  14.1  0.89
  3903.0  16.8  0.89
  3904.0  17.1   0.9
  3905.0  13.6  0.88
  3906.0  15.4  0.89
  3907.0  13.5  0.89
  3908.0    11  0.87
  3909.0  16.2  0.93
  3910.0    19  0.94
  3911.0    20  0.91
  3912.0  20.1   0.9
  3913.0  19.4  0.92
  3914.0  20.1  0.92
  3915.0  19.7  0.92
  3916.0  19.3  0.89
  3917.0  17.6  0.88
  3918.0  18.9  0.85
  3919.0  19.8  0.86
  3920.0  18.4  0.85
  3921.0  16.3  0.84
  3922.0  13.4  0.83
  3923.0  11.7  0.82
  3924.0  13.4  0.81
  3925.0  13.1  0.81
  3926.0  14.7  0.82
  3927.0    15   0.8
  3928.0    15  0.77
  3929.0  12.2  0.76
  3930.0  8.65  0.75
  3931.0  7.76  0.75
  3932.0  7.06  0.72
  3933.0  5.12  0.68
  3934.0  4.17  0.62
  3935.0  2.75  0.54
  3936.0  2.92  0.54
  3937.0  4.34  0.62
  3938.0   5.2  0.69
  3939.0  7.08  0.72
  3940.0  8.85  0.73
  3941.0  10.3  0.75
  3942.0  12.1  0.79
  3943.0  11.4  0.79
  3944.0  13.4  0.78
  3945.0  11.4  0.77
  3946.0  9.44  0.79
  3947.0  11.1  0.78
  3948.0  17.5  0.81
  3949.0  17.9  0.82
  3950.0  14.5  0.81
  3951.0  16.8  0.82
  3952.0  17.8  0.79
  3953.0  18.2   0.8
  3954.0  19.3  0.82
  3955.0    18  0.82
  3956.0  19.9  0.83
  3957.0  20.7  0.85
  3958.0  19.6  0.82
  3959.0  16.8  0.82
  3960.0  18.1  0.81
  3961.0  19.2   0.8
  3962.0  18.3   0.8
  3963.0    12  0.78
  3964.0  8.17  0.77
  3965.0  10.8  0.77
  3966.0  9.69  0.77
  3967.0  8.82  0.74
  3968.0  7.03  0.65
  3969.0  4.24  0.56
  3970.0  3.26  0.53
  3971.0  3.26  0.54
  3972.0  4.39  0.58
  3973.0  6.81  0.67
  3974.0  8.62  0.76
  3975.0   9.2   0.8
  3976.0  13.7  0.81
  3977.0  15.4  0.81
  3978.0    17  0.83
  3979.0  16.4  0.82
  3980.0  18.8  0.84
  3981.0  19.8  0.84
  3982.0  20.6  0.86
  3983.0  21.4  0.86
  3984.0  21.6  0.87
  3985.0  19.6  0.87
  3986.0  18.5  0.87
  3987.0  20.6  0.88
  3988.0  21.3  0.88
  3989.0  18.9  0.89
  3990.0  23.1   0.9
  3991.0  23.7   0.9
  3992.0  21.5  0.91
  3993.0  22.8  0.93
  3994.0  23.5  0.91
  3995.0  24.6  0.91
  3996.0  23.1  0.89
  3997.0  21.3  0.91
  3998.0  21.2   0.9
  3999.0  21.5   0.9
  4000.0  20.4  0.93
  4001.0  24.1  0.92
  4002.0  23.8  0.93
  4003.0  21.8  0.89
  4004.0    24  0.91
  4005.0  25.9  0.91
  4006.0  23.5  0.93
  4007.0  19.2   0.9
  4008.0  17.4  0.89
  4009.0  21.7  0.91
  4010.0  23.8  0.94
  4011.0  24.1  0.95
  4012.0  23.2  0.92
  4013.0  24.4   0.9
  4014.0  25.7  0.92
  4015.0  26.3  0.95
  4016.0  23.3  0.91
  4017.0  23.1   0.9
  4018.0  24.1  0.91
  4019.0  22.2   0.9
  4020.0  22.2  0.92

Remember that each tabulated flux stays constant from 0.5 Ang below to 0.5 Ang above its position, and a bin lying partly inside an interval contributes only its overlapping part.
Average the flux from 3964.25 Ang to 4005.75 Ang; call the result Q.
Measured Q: 17.2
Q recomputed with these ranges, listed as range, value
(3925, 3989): 13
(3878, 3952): 14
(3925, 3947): 9.13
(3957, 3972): 11.5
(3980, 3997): 21.4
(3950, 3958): 18.5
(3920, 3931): 13.3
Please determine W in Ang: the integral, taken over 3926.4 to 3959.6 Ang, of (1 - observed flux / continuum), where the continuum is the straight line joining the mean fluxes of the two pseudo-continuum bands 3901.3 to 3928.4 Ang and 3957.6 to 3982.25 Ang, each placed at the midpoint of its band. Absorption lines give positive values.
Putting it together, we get 4.30 Ang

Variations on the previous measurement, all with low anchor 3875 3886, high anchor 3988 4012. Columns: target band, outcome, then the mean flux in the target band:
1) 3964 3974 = 6.7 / 6.67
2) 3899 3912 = 0.3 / 16.3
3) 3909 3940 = 8.0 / 13.1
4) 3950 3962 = 0.8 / 18.4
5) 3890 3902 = -0.6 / 16.8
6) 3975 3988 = 1.8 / 18.4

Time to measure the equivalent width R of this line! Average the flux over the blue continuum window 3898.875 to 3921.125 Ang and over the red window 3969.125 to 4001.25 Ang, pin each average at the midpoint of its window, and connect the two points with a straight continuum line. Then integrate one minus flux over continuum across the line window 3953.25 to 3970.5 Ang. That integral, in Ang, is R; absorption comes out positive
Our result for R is 3.7 Ang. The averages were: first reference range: 17.4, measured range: 13.8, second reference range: 17.6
